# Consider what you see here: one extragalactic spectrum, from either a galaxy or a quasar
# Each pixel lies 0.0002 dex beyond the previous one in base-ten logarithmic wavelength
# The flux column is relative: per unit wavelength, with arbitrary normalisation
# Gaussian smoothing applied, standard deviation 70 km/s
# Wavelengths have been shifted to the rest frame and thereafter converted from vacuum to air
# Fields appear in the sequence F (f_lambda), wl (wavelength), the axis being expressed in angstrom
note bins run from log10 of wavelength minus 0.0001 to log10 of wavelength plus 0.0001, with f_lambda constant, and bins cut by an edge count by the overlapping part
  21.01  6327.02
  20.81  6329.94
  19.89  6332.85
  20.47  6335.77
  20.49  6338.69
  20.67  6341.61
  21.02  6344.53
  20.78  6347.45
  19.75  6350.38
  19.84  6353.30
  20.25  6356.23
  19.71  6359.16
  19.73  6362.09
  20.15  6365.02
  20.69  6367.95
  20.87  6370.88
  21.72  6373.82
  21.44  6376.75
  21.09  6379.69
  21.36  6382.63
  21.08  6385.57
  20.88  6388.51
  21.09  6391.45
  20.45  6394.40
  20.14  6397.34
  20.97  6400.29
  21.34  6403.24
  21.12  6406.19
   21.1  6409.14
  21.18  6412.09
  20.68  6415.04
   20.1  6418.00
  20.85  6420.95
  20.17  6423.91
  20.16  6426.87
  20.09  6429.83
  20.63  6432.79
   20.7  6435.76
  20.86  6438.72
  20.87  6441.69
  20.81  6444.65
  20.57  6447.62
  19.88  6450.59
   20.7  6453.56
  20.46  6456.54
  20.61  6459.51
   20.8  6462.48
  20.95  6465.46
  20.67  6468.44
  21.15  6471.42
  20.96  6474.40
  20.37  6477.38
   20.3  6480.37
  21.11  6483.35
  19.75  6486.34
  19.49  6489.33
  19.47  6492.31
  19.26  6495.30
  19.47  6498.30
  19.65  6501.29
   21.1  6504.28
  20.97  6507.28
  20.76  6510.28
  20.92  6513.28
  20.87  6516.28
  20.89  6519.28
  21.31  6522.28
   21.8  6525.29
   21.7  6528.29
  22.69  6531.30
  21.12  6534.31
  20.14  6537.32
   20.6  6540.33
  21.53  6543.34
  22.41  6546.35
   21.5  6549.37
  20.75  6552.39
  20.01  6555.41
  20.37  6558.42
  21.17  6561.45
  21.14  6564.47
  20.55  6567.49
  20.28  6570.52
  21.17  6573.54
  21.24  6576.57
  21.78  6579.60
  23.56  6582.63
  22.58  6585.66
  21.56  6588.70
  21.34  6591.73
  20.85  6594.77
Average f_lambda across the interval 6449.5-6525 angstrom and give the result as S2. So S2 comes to 20.5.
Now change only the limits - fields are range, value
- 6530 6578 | 21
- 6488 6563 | 20.8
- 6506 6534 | 21.3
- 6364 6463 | 20.8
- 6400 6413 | 21.2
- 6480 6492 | 20.1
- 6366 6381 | 21.1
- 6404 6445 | 20.7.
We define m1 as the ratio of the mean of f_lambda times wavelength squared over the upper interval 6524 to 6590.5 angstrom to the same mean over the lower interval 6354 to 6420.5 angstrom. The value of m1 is 1.1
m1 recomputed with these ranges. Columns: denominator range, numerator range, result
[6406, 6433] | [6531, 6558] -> 1.07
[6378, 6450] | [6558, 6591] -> 1.09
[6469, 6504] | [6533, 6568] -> 1.06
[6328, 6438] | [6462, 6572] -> 1.05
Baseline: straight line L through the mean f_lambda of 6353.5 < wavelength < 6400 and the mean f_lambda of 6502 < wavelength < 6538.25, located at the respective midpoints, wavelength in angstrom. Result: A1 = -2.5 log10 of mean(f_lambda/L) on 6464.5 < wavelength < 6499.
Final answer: 0.04 mag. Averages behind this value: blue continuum 20.7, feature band 20.2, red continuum 21.2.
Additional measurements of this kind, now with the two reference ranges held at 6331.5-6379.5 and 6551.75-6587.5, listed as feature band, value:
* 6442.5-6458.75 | 0.02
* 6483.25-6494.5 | 0.06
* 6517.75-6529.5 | -0.02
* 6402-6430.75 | 0.00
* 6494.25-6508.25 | 0.05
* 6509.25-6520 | 0.01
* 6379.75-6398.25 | -0.01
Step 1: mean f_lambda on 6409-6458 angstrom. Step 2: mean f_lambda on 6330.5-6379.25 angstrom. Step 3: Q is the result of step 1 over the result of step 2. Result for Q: 1.0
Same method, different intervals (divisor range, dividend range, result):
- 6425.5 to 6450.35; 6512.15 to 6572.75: 1.03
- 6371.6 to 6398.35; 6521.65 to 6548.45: 1.02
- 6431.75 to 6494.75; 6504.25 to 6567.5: 1.03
